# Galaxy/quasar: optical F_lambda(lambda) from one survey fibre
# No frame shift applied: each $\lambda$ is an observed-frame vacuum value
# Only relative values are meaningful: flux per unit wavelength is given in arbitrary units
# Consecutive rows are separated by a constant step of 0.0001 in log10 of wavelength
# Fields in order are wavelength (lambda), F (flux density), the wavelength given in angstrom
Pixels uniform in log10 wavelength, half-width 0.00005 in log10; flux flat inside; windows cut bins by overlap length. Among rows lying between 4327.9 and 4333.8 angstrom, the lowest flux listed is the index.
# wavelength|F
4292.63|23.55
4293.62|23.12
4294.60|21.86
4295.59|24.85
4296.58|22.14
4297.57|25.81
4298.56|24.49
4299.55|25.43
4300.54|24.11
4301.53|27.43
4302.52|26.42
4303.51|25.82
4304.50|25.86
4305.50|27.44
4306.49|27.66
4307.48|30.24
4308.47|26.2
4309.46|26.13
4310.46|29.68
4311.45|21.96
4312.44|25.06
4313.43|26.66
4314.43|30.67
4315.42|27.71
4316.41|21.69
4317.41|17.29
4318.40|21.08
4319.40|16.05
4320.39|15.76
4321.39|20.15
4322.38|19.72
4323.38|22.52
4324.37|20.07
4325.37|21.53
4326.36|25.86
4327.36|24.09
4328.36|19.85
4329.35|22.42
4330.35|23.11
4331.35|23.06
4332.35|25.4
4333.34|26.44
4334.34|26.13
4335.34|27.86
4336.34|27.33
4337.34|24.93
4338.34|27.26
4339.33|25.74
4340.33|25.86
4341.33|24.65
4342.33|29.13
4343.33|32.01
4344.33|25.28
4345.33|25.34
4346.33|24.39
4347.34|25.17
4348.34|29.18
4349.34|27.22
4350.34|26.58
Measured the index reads 19.85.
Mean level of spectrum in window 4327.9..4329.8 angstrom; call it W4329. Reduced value 21.2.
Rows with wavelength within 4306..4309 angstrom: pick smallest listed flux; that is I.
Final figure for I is 26.2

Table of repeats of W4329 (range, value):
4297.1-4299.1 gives 25.1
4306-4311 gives 27.9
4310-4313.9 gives 25.9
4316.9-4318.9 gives 19.2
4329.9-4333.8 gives 24.5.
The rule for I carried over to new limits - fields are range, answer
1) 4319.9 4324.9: 15.76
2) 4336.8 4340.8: 24.93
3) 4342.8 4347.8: 24.39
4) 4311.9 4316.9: 21.69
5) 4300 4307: 24.11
